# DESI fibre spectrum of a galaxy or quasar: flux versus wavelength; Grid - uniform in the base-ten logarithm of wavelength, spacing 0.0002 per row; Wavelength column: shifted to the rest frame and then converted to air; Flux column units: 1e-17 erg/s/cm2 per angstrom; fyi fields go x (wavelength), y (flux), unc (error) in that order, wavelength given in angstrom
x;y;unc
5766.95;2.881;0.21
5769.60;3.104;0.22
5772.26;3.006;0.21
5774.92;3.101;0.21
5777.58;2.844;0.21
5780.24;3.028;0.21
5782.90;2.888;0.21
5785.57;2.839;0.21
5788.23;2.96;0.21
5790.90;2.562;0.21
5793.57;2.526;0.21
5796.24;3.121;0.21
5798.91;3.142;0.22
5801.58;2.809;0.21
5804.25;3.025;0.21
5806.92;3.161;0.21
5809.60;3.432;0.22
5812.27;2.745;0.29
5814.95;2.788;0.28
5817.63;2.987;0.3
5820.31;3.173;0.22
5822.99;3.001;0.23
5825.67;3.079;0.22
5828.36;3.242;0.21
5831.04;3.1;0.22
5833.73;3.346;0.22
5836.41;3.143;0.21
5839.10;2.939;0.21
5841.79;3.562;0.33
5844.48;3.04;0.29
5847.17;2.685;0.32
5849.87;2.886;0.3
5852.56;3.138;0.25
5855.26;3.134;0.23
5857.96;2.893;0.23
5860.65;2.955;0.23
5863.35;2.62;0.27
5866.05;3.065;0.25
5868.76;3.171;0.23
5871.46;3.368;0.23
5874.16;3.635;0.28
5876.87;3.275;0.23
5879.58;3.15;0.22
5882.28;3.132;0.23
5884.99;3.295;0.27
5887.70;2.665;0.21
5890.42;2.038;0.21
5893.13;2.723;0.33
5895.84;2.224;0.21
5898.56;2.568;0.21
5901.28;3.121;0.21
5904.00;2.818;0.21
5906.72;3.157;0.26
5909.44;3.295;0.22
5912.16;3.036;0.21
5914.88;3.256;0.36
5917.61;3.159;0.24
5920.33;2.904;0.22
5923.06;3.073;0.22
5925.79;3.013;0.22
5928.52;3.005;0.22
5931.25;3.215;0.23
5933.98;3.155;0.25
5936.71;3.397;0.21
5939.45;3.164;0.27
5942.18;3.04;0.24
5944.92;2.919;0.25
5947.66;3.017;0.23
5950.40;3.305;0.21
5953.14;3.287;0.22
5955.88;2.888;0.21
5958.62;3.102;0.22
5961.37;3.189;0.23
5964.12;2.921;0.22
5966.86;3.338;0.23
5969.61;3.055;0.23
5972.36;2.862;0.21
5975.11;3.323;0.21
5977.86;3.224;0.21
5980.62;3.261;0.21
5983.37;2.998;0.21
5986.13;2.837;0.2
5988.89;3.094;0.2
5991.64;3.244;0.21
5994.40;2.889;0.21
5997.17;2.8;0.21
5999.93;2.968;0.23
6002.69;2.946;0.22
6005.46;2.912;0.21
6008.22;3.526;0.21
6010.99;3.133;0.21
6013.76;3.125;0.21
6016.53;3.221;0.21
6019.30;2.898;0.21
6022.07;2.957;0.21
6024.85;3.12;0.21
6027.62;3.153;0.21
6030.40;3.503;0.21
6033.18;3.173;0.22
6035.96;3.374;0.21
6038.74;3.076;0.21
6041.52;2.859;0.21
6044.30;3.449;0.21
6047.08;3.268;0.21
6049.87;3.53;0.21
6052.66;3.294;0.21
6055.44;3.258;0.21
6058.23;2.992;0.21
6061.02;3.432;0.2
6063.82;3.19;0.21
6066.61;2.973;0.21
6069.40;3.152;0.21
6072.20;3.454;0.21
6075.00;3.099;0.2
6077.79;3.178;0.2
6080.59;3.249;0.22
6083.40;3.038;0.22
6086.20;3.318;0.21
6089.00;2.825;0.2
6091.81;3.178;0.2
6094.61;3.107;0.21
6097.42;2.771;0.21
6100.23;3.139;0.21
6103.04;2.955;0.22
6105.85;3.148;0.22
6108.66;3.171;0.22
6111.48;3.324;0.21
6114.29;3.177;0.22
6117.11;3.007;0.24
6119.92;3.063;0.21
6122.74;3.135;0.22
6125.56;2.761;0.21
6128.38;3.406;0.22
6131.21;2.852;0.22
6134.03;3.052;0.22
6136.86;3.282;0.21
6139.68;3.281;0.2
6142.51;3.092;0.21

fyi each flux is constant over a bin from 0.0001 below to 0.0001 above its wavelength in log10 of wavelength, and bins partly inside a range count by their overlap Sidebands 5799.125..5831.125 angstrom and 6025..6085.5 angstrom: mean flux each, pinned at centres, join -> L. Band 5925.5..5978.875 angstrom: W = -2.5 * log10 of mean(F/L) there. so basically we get 0.01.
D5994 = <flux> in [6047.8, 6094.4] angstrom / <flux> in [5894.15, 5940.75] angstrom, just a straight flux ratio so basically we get 1.05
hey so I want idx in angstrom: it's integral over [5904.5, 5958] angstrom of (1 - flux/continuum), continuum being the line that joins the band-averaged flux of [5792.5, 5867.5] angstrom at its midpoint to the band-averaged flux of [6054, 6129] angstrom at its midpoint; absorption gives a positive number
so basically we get -0.8 angstrom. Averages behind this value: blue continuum 3.03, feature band 3.12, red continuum 3.13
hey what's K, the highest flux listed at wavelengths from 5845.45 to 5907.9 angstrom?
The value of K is 3.635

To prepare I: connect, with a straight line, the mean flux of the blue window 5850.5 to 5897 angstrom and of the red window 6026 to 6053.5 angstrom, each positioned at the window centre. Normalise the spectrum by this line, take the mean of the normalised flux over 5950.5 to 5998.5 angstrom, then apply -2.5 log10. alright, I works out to 0.023 mag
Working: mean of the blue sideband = 2.97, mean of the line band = 3.08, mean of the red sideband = 3.27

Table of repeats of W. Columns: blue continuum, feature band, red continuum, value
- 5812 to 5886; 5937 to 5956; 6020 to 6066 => 0.01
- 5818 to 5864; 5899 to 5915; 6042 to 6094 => 0.01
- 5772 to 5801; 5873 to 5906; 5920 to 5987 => 0.05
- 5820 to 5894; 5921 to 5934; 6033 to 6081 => 0.01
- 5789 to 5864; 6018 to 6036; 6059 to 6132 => -0.02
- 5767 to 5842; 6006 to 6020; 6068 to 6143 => -0.03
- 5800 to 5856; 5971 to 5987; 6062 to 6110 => 0.00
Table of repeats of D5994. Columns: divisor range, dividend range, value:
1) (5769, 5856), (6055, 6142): 1.04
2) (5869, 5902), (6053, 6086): 1.09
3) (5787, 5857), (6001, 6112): 1.04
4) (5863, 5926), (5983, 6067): 1.05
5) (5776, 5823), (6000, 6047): 1.07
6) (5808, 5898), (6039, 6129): 1.04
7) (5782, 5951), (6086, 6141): 1.02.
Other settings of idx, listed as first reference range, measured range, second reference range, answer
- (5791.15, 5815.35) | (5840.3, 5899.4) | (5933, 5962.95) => 1.4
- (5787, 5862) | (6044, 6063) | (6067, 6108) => -1.3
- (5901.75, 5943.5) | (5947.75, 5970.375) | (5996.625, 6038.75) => -0.1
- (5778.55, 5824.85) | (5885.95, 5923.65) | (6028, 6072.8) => 2.6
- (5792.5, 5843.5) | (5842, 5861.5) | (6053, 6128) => 0.5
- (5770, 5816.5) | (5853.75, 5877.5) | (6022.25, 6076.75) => -0.8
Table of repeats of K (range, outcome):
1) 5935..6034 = 3.526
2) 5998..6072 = 3.53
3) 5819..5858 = 3.562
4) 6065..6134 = 3.454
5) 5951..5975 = 3.338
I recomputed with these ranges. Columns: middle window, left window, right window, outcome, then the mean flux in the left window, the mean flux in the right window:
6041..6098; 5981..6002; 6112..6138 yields -0.05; 2.99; 3.09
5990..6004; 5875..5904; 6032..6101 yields 0.02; 2.83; 3.18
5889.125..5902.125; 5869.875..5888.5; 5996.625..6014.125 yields 0.27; 3.23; 3.07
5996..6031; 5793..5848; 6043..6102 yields 0.02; 3.06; 3.18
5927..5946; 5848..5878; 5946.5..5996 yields -0.01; 3.09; 3.1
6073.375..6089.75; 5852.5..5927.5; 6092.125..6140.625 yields -0.02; 2.99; 3.1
